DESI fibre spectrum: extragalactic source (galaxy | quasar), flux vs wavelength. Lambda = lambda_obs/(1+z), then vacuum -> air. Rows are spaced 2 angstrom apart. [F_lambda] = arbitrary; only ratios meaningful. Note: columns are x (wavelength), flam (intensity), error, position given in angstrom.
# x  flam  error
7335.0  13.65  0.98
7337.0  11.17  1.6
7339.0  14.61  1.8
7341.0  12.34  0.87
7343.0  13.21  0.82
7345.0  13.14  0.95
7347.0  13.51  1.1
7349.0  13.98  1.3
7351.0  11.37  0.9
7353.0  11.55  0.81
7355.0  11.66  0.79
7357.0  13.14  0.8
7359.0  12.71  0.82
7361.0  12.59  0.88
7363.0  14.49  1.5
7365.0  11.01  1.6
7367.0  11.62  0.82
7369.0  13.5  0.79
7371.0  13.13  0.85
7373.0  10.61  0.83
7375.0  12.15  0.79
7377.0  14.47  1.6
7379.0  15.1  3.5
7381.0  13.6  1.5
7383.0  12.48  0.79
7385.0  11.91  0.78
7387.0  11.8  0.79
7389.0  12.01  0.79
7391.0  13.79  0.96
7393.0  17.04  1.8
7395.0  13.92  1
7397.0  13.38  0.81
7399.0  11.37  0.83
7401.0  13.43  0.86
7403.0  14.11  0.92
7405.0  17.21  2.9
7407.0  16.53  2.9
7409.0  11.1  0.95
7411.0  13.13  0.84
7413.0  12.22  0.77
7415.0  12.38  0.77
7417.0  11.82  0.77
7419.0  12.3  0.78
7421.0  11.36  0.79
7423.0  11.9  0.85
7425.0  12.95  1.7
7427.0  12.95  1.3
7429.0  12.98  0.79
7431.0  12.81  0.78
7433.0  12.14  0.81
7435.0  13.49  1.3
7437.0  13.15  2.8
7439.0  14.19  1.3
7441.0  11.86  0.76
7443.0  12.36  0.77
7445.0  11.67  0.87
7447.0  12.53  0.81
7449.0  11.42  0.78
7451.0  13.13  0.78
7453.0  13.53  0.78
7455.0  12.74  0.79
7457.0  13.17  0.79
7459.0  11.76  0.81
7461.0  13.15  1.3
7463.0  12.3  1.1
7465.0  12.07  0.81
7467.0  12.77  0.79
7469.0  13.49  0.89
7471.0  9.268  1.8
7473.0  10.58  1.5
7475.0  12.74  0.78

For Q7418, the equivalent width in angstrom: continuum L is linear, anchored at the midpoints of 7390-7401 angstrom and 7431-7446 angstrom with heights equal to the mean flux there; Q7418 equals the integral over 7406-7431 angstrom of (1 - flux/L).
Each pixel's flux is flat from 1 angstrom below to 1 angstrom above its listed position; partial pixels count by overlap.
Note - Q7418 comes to 1.1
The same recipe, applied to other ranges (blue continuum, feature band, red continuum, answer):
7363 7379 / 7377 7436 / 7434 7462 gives -2.22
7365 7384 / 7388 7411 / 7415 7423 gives -3.05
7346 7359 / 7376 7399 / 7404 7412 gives 0.46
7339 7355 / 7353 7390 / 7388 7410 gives 1.97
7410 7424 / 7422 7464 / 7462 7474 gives -2.56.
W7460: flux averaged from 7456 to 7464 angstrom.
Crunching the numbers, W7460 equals 12.6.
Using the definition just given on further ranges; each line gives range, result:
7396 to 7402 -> 12.7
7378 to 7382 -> 14.3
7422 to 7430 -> 12.7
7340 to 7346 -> 12.9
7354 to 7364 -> 12.9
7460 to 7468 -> 12.6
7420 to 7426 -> 12.1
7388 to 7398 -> 14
